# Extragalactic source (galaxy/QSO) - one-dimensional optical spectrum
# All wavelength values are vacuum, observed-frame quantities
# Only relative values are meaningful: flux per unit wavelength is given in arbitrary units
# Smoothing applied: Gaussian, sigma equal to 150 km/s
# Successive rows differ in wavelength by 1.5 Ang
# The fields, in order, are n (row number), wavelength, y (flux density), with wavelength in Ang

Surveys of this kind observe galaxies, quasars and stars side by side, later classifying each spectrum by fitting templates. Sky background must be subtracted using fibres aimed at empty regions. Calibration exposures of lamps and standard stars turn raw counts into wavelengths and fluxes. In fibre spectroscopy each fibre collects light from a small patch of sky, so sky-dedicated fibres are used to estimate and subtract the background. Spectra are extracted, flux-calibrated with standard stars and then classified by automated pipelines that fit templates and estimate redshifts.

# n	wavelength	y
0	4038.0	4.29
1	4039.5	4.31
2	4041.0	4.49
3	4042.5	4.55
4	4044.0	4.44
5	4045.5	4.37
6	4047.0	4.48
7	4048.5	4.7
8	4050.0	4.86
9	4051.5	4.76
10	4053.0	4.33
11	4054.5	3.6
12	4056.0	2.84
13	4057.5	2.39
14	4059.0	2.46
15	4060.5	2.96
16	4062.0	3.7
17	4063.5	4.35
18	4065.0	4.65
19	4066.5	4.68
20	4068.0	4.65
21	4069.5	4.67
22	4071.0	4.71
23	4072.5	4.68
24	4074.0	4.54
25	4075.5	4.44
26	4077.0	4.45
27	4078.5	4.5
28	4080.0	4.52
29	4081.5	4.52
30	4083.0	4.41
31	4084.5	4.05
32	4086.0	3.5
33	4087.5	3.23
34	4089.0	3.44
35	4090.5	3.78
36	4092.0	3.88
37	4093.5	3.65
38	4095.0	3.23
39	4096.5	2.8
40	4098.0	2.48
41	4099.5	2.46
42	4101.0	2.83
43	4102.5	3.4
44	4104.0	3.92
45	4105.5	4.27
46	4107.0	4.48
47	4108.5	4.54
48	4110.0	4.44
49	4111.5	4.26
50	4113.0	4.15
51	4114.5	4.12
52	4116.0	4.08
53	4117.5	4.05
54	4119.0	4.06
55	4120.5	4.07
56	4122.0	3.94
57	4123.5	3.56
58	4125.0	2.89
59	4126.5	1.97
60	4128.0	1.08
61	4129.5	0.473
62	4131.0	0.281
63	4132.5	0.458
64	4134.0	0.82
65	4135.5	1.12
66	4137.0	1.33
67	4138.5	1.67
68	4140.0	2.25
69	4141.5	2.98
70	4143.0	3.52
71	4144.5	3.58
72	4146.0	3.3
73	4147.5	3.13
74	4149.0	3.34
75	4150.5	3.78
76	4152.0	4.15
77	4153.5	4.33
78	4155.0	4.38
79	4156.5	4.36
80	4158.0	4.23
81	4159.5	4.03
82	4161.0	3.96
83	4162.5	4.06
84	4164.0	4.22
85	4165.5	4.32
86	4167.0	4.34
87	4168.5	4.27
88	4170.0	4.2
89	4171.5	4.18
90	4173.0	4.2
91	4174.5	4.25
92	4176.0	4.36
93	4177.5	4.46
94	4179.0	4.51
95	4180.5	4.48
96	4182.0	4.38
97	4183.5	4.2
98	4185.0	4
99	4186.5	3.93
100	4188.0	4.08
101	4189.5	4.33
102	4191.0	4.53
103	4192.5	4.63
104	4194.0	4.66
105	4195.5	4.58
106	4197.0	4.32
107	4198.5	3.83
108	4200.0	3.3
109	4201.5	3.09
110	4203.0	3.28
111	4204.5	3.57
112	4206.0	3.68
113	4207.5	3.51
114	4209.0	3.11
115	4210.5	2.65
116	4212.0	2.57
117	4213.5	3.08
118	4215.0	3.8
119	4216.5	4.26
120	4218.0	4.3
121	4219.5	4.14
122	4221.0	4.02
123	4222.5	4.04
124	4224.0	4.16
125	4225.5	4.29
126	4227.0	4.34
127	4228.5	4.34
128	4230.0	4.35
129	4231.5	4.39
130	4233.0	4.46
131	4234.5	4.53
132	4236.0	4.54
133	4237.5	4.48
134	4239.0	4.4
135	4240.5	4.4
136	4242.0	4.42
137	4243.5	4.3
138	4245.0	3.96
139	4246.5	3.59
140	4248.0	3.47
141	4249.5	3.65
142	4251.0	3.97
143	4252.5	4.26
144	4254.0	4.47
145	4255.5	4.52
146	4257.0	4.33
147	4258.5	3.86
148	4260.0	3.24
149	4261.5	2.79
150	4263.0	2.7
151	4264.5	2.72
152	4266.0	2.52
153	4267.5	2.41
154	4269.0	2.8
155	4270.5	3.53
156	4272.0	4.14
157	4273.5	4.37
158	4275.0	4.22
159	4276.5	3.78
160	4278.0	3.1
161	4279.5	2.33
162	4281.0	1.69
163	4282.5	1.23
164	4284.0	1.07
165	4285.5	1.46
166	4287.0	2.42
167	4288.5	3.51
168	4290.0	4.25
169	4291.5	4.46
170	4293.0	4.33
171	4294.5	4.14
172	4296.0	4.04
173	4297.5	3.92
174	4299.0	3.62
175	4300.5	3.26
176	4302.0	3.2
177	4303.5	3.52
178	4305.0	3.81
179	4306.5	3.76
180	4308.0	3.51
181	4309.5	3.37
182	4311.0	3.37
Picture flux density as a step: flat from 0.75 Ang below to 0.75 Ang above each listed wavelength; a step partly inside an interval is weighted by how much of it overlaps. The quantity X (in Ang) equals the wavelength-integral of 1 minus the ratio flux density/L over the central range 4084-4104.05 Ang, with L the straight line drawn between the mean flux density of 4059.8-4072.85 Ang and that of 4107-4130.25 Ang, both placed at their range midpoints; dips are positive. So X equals 3.0 Ang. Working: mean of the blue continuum 4.33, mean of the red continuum 3.48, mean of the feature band 3.3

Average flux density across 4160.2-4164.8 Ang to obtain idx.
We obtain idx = 4.08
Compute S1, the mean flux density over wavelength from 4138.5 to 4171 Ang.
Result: 3.8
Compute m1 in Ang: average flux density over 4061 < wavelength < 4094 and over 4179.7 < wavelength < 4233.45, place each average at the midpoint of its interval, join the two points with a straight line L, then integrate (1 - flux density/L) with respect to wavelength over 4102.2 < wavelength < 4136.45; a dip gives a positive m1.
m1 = 9.1 Ang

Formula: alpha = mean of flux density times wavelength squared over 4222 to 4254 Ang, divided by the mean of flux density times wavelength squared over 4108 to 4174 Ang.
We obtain 1.3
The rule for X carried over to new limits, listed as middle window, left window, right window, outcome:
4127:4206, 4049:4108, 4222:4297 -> 5.2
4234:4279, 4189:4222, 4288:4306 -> 0.5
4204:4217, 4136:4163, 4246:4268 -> 0.5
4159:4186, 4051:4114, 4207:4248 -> -1.9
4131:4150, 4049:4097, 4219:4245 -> 8.7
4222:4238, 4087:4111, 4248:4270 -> -4.1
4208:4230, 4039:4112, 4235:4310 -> -1.0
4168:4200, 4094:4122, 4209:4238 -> -2.9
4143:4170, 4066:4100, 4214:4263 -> 0.4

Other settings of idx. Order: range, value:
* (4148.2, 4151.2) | 3.55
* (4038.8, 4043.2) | 4.45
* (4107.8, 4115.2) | 4.3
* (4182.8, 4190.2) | 4.11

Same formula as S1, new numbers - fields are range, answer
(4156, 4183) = 4.27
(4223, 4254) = 4.22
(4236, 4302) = 3.5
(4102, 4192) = 3.57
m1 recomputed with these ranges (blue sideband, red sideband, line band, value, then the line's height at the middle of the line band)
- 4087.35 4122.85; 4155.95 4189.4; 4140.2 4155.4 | 1.77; 4.05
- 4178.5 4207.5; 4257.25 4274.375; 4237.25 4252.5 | -2.60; 3.47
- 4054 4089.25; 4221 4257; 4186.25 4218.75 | 3.15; 4.18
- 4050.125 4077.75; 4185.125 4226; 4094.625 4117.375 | 1.61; 4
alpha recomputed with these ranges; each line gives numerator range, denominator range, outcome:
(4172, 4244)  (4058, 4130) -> 1.15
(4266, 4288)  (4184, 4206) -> 0.72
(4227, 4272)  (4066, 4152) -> 1.22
